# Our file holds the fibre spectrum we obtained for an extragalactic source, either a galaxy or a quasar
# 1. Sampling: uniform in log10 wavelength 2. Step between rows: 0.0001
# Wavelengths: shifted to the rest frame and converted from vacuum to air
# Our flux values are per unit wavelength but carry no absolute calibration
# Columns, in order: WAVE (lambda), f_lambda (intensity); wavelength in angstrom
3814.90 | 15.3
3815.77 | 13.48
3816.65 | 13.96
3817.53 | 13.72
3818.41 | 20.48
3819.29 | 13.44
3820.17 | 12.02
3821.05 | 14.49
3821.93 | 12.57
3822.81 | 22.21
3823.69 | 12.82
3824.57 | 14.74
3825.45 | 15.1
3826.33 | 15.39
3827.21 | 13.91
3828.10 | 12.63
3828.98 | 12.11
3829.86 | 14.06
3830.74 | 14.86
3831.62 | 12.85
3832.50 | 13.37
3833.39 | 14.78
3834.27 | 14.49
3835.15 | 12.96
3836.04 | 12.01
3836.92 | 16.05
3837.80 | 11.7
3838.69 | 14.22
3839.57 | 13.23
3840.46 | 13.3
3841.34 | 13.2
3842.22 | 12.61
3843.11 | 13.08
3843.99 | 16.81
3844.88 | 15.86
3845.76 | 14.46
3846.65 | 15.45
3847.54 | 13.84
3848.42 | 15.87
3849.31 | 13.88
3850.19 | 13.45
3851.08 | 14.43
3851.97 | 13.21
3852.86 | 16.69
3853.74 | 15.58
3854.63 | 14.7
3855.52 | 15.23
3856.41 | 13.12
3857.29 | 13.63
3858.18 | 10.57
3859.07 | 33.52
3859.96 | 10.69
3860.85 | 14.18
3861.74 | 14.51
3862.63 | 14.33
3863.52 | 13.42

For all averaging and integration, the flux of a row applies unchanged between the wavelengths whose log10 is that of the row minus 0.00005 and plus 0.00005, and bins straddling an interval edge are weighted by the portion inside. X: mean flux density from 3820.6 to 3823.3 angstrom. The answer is 16.3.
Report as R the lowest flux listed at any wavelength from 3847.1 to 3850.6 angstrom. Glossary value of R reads 13.45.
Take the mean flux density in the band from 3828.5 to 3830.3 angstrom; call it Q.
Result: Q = 13.1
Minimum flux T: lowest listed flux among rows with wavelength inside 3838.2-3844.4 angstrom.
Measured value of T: 12.61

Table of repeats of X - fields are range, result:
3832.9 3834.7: 14.6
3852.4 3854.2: 16.1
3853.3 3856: 15.1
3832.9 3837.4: 14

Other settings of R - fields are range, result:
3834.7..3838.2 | 11.7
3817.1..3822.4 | 12.02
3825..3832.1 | 12.11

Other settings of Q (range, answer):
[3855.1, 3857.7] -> 14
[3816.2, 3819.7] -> 15.4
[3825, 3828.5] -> 14.3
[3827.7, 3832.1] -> 13.3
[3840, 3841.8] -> 13.3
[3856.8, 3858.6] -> 12.2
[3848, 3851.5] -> 14.4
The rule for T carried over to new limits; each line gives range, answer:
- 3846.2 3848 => 13.84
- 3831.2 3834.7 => 12.85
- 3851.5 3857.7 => 13.12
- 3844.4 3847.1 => 14.46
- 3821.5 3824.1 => 12.57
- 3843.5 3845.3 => 15.86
